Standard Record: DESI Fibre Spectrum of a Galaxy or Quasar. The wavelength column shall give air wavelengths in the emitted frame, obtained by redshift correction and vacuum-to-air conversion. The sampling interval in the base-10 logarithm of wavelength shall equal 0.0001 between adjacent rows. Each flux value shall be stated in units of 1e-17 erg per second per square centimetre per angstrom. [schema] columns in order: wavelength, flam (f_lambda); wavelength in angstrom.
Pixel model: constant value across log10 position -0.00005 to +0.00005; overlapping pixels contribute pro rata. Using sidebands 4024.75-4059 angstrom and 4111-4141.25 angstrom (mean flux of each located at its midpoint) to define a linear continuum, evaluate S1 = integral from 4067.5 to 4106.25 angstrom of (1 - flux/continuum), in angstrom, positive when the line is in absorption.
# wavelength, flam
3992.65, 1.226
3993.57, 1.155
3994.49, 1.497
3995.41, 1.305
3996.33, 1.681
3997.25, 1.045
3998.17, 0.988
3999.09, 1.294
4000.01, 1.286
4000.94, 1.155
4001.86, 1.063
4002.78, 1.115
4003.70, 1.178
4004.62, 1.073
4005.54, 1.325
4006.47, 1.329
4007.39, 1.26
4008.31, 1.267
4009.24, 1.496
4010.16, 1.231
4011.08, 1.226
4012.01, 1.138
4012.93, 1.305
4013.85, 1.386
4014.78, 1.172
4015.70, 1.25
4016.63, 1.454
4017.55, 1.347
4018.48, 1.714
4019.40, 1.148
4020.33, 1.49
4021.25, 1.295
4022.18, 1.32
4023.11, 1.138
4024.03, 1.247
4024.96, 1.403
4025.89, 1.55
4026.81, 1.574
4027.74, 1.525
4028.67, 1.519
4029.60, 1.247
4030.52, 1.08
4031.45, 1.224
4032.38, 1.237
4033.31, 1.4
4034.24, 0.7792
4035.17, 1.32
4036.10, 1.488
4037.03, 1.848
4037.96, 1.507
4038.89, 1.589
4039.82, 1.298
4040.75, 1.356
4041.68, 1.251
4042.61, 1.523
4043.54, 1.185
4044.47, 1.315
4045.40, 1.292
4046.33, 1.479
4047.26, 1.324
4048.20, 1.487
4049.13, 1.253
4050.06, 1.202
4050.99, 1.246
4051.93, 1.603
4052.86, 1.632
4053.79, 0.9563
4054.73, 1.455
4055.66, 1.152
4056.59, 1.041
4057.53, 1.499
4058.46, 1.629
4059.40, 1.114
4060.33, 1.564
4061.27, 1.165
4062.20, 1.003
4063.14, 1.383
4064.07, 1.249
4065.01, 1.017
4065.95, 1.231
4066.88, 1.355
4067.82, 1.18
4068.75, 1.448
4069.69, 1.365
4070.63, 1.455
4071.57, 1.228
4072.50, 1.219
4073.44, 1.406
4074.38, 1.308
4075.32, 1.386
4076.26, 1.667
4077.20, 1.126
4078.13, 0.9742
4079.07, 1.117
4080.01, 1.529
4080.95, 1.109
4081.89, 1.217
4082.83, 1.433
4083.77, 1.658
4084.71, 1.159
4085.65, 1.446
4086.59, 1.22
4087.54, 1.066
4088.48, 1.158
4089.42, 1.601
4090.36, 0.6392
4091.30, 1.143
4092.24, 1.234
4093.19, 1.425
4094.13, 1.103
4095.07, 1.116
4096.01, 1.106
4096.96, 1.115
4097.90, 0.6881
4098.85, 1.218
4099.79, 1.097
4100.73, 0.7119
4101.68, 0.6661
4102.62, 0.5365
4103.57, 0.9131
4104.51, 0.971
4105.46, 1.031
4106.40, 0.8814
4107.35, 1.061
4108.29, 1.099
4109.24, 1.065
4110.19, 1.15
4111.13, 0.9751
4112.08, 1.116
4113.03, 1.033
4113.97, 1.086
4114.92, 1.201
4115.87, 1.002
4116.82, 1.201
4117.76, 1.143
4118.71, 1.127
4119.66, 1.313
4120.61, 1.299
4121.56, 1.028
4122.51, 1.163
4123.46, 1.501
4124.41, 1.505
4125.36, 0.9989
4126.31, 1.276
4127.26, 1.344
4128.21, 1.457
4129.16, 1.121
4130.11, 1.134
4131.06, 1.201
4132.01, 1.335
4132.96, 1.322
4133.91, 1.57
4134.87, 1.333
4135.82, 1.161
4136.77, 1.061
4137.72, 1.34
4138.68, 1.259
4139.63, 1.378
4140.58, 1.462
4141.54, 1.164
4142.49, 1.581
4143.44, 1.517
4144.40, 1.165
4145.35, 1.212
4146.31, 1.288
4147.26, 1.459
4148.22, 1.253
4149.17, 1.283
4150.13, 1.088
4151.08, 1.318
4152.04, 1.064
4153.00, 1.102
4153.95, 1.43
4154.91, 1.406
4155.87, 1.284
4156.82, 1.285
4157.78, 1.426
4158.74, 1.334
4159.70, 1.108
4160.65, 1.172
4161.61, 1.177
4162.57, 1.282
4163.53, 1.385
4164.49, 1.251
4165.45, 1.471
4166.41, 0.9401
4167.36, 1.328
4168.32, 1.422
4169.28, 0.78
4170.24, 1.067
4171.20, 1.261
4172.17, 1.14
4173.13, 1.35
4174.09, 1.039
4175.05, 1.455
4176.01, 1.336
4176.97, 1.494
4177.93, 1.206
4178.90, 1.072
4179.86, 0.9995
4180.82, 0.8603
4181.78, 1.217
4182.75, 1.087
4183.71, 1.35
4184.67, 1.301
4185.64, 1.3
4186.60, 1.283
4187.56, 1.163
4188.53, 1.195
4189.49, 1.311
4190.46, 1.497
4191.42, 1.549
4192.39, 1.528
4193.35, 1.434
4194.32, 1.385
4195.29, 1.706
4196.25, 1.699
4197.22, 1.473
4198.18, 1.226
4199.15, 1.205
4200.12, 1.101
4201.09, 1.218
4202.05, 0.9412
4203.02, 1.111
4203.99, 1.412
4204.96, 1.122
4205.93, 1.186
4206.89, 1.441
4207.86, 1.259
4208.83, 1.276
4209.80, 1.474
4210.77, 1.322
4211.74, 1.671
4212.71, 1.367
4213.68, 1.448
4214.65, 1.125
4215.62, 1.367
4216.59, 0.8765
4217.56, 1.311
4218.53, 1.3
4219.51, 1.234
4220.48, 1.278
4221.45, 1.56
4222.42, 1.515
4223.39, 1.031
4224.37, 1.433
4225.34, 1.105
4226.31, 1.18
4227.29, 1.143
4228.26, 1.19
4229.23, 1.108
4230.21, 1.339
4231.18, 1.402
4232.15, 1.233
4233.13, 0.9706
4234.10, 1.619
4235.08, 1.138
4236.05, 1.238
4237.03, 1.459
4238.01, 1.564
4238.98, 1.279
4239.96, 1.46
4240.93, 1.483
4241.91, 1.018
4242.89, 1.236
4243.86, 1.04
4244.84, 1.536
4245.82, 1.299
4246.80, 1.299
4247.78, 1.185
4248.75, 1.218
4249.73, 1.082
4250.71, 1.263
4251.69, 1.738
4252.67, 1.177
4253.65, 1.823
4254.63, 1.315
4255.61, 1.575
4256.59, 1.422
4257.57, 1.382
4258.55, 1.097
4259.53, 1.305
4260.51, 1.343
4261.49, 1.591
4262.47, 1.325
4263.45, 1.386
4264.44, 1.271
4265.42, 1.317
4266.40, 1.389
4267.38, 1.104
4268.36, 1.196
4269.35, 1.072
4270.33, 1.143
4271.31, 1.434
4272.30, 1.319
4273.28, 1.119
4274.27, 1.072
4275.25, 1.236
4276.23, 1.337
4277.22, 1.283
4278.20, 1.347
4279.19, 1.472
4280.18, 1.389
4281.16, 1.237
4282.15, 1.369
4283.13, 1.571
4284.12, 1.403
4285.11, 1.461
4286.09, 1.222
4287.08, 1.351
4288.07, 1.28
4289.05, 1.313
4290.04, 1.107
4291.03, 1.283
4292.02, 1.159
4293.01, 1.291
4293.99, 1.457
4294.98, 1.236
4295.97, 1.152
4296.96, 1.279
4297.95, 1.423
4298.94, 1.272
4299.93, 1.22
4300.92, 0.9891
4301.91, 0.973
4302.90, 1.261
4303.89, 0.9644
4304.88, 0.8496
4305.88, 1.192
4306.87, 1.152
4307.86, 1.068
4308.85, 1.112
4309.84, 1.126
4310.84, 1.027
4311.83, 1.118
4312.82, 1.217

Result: 3.7 angstrom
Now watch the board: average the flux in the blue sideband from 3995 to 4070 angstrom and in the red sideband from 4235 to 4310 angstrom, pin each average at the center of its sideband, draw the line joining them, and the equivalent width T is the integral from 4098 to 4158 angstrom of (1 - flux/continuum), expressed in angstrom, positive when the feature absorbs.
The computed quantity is 5.07 angstrom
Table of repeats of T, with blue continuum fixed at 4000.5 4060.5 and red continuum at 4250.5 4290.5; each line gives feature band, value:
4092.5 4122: 6.2 angstrom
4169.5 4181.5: 1.3 angstrom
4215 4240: 1.0 angstrom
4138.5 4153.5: 0.5 angstrom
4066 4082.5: 0.4 angstrom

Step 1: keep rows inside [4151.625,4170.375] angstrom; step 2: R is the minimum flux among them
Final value 0.78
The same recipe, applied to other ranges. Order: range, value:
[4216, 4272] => 0.8765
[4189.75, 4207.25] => 0.9412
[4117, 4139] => 0.9989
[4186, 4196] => 1.163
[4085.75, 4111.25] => 0.5365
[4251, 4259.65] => 1.097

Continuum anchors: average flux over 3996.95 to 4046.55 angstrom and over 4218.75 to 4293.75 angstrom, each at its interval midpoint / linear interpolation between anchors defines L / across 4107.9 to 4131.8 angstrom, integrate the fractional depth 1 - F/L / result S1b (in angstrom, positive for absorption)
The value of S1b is 2.3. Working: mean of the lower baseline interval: 1.31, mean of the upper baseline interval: 1.31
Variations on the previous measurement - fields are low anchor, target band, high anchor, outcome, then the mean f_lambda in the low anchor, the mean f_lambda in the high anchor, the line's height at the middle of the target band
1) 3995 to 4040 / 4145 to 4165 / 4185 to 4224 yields 0.8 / 1.31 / 1.32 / 1.32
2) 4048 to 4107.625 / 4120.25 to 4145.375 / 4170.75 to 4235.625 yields -1.1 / 1.21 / 1.28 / 1.24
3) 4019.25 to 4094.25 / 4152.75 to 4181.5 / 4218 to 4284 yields 1.8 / 1.31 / 1.31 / 1.31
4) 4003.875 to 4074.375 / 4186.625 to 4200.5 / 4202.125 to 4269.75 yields -0.9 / 1.33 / 1.3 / 1.31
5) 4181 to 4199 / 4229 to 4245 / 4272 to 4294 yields 0.4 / 1.36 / 1.3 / 1.33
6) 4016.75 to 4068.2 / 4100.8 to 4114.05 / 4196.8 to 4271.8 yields 3.6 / 1.34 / 1.3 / 1.32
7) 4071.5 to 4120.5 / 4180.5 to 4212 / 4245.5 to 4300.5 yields -1.9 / 1.14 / 1.31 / 1.24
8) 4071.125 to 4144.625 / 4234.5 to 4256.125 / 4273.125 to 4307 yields -1.8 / 1.19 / 1.25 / 1.24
